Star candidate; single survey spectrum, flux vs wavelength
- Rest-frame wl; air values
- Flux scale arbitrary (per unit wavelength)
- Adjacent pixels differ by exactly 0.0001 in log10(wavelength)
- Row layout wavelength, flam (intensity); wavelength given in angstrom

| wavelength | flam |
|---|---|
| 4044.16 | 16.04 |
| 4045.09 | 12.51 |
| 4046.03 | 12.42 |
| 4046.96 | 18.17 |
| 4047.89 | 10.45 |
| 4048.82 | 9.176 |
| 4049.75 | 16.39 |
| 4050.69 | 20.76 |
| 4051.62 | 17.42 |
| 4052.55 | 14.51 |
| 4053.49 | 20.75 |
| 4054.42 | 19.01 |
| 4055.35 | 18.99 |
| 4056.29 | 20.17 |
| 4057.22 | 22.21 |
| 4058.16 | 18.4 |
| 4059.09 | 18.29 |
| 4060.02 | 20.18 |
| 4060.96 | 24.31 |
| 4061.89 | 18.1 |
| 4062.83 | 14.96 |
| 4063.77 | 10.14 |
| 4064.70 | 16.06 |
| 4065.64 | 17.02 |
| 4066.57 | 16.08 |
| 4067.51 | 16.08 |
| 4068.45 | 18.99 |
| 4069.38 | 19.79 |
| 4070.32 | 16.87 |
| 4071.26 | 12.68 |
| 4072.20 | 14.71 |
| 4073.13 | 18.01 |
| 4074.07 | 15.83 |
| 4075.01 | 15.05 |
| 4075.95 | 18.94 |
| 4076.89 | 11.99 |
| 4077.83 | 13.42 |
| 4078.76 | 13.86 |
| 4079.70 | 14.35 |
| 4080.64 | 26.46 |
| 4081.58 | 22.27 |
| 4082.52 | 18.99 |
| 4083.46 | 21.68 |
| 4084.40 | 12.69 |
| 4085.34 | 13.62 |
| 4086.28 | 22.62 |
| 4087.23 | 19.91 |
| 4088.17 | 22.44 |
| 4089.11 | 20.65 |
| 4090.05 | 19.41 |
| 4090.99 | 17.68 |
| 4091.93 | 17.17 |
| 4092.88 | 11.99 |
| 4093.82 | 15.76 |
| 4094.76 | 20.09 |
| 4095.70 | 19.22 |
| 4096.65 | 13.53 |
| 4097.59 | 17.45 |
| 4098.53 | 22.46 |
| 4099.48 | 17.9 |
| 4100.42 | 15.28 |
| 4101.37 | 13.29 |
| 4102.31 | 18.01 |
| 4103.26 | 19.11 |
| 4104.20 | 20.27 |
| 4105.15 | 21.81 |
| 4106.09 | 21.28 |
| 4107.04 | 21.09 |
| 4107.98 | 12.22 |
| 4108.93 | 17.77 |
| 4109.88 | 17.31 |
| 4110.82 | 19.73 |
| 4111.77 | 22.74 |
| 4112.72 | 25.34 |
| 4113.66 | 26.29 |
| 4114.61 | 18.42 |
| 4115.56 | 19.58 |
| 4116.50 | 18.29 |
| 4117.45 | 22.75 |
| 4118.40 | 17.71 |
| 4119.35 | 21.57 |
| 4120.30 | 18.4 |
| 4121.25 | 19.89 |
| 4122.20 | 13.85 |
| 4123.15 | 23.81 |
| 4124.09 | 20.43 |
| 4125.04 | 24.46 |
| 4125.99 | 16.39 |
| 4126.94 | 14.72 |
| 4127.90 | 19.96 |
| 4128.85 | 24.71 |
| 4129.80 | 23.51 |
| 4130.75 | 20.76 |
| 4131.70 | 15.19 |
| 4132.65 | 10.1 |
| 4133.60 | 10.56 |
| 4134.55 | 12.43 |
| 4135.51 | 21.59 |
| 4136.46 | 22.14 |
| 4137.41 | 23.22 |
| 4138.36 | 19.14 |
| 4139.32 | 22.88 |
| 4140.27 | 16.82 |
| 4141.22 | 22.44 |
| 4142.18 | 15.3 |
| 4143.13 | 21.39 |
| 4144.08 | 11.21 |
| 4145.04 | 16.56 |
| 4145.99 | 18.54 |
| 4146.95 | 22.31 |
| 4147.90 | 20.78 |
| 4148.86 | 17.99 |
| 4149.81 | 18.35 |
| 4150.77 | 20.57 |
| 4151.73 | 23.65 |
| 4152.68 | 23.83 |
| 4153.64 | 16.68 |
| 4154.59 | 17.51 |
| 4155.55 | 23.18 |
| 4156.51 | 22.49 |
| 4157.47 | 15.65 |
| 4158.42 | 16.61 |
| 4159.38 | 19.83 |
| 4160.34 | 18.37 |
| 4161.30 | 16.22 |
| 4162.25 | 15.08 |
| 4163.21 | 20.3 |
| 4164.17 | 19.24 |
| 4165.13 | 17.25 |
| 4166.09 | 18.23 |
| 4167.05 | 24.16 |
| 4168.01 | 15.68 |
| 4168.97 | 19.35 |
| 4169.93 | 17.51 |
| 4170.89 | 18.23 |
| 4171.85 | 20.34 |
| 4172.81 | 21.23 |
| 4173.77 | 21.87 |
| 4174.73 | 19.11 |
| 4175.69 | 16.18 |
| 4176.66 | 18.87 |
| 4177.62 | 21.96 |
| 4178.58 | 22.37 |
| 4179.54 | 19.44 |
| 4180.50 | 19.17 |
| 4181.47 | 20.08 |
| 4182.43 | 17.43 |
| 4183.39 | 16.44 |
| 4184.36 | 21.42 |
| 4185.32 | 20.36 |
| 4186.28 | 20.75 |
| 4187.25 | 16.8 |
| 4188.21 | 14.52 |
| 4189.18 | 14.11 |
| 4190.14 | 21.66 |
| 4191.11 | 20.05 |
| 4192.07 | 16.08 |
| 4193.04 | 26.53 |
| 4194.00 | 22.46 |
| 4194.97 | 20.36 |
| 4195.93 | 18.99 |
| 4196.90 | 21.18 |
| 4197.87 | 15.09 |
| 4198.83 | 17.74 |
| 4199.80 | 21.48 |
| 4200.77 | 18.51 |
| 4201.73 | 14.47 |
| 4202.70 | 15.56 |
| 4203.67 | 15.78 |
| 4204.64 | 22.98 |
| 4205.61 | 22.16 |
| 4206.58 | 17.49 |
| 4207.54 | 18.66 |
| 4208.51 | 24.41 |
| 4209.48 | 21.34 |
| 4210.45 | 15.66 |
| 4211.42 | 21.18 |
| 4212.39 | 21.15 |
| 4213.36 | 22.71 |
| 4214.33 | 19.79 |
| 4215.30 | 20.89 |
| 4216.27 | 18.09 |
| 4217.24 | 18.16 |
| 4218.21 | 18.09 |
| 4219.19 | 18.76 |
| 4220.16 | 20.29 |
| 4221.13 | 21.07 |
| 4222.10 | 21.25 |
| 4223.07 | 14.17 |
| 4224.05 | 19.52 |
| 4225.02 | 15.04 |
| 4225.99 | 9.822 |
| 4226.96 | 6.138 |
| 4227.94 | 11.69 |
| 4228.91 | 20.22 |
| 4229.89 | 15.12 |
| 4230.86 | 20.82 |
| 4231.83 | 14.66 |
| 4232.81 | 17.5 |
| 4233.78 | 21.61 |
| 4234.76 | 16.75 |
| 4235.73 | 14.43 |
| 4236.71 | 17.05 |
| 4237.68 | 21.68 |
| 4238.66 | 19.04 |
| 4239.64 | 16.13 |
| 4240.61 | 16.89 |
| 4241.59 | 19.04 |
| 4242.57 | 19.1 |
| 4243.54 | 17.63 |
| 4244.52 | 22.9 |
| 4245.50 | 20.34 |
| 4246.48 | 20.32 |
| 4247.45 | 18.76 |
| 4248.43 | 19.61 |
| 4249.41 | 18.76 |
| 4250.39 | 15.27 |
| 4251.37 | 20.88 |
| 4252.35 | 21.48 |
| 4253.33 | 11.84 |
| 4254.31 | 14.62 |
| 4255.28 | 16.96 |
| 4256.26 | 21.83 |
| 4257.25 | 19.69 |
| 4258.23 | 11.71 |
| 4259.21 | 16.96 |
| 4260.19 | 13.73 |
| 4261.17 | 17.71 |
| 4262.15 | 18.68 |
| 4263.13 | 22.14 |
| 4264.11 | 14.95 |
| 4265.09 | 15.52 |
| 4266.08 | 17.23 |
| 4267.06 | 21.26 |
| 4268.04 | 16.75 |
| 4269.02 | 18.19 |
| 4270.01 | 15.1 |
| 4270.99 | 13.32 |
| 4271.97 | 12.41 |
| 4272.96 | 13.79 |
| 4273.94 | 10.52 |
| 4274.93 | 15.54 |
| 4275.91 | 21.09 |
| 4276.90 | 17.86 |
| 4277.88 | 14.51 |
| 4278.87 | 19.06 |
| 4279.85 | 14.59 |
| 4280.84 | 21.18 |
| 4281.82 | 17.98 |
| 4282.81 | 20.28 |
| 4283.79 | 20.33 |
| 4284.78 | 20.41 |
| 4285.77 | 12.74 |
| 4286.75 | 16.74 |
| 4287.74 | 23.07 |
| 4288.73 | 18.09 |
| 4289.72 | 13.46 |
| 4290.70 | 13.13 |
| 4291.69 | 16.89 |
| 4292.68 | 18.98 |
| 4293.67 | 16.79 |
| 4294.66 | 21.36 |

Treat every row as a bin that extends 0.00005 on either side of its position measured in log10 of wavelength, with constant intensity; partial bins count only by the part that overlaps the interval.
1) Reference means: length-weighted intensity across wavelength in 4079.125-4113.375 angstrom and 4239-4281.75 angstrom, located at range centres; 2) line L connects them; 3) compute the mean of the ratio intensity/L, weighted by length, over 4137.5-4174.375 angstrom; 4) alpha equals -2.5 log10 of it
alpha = -0.05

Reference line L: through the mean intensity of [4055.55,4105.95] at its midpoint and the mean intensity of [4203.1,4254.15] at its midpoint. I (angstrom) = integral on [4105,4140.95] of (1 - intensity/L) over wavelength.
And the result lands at -3.1 angstrom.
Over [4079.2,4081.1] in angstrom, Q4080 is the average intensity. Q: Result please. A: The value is 20.3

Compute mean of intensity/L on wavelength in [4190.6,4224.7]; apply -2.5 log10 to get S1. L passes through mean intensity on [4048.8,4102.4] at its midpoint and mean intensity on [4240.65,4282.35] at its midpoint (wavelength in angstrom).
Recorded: -0.119 mag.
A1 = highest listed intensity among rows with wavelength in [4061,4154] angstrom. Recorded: 26.46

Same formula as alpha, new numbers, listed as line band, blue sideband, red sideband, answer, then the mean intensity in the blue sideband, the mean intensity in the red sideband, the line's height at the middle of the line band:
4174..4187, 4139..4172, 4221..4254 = -0.06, 19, 17.5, 18.5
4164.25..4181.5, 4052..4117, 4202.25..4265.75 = -0.08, 18.1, 18.1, 18.1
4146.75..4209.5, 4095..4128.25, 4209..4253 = -0.04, 19.2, 18.2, 18.7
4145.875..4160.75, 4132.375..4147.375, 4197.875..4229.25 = -0.10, 18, 18.2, 18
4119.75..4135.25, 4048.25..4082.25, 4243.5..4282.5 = -0.05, 17.3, 17.3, 17.3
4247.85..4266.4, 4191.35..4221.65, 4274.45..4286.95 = 0.07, 19.6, 17.9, 18.4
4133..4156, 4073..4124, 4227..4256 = -0.04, 18.6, 17.8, 18.3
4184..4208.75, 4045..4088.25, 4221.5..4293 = -0.12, 17.2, 17.2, 17.2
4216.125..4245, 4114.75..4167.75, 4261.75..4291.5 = 0.02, 19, 17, 17.7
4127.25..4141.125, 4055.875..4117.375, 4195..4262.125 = -0.04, 18.2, 18.1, 18.1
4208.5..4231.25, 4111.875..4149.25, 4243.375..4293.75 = 0.00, 19.3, 17.4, 18.1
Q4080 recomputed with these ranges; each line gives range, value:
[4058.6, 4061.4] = 20.9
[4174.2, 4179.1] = 19.7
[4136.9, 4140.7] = 20.6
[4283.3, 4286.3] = 17.8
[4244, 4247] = 21.1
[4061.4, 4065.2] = 14.9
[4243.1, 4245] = 20.3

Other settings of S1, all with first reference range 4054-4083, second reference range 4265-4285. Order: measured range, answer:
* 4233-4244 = -0.06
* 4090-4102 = 0.03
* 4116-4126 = -0.15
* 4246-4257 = -0.07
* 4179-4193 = -0.09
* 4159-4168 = -0.08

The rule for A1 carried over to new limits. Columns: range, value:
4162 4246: 26.53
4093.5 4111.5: 22.46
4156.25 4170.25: 24.16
